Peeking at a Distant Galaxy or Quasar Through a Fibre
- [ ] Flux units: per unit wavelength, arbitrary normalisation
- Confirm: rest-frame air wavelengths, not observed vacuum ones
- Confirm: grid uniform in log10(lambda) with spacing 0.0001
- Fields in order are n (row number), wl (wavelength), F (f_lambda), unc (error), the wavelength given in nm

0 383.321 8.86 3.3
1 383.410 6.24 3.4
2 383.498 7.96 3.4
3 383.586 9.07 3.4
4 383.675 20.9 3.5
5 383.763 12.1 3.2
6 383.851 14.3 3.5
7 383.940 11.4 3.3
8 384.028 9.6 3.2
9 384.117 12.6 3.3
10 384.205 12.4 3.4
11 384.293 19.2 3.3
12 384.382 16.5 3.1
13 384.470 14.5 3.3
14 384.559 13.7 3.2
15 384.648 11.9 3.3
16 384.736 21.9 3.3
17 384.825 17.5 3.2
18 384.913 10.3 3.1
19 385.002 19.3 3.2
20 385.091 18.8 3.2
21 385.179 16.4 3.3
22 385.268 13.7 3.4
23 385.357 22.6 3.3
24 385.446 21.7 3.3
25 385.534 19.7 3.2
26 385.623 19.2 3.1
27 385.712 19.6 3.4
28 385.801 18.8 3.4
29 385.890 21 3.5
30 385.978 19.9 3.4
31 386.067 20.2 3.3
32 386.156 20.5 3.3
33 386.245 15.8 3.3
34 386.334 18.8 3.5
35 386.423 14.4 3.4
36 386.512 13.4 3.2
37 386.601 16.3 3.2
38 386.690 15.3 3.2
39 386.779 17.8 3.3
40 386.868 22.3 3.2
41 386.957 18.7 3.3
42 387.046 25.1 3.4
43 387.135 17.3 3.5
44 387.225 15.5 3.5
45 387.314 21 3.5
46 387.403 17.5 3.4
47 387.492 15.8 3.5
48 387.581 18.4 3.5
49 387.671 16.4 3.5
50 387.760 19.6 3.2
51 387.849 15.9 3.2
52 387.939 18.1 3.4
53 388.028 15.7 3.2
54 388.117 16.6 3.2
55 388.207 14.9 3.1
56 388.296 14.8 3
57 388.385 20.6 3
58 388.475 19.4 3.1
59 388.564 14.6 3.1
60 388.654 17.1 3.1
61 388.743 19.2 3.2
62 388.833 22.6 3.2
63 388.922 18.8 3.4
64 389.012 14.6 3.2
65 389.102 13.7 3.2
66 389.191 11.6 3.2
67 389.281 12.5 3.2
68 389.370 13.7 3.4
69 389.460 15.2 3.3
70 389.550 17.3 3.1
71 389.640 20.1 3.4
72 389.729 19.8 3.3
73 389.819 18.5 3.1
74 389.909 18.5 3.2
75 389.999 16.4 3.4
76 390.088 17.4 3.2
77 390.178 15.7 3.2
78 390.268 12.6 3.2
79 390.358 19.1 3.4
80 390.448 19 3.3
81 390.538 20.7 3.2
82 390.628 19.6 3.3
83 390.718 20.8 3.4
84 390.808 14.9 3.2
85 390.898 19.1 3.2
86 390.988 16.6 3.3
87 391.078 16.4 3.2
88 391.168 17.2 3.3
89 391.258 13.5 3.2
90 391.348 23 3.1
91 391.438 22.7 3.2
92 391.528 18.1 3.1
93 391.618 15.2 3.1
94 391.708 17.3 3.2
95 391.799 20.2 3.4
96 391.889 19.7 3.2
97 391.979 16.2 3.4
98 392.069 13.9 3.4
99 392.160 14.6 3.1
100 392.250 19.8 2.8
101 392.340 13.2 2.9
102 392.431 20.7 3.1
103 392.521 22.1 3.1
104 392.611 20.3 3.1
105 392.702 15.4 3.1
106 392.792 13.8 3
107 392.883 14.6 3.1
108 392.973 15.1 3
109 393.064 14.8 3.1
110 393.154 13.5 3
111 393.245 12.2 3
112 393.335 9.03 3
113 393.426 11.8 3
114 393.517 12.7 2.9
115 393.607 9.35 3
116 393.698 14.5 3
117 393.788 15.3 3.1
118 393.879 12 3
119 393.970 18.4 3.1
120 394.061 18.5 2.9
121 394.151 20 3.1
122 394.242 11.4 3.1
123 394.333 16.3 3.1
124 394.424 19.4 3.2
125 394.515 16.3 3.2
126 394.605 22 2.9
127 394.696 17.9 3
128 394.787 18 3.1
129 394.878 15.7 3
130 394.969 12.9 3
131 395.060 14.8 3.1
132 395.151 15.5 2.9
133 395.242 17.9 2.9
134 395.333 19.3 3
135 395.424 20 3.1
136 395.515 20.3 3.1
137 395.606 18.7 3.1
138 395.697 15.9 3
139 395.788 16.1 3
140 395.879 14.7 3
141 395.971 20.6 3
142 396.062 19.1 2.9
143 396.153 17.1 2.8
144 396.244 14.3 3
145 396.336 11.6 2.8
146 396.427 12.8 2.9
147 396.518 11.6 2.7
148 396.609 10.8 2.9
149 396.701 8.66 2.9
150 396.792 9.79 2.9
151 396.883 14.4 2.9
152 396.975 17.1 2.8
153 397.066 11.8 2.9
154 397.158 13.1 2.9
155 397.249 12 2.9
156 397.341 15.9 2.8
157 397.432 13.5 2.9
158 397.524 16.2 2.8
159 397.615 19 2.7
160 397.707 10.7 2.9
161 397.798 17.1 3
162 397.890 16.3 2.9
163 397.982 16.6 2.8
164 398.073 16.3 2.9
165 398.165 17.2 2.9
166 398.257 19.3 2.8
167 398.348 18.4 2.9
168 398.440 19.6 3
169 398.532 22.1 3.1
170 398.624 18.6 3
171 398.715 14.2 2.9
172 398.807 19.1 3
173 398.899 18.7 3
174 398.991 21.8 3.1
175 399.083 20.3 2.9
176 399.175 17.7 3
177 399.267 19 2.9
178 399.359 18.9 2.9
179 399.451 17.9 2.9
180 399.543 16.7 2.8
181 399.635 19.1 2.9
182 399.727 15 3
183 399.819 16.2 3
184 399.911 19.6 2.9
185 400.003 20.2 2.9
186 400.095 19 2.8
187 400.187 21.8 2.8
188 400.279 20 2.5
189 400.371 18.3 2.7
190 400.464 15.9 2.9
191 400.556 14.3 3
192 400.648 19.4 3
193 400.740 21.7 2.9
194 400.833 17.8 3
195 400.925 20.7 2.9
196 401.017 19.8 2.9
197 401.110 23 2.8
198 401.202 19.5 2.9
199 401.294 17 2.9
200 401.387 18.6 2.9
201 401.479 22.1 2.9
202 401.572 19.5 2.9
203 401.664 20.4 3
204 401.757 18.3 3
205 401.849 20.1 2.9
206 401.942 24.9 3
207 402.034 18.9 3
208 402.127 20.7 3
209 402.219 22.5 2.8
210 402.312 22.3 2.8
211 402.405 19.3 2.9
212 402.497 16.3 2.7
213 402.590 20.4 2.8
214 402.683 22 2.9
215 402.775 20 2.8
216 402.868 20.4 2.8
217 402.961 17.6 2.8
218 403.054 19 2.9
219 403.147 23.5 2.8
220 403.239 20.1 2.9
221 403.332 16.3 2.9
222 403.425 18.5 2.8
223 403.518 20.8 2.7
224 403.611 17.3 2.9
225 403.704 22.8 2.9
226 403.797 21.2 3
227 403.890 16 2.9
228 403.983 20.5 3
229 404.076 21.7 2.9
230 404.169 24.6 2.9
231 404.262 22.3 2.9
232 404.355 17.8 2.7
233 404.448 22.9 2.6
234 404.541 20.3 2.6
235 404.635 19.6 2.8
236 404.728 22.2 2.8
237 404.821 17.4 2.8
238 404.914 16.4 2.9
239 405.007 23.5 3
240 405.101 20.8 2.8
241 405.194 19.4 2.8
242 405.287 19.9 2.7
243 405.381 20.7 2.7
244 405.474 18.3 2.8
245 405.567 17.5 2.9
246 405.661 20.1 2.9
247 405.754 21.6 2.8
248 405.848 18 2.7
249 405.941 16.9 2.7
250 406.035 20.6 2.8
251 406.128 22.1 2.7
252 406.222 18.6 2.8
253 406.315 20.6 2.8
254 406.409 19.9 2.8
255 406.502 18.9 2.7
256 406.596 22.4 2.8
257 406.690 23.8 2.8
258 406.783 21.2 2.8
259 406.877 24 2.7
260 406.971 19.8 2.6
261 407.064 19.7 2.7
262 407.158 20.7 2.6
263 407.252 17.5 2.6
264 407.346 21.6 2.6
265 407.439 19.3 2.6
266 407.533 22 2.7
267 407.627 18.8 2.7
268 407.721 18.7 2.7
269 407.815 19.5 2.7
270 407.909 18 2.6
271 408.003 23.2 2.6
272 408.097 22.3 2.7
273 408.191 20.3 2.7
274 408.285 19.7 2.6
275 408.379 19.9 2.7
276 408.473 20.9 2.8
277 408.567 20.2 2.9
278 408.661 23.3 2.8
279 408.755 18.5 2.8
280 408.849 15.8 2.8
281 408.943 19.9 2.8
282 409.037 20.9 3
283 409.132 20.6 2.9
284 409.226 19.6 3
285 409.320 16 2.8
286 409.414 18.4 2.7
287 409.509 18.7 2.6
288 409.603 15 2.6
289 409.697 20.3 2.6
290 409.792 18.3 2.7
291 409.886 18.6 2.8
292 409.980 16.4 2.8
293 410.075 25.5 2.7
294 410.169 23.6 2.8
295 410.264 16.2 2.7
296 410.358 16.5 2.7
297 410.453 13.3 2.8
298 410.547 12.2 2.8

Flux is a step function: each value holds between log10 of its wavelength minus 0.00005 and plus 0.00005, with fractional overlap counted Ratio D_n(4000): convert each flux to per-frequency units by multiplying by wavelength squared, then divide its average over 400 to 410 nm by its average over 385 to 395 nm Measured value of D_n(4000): 1.25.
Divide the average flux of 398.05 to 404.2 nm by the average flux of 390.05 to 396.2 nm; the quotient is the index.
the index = 1.16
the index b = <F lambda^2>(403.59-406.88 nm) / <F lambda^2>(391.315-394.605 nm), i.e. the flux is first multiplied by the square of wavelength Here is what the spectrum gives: 1.33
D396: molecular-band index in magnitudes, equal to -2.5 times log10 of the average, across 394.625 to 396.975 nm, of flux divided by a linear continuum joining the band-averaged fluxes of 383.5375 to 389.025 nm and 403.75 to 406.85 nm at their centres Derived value 0.19 mag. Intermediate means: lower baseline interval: 17.1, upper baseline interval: 20.3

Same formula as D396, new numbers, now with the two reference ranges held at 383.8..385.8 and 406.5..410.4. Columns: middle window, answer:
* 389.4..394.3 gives 0.05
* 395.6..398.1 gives 0.23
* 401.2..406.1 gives -0.05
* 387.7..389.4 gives 0.02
